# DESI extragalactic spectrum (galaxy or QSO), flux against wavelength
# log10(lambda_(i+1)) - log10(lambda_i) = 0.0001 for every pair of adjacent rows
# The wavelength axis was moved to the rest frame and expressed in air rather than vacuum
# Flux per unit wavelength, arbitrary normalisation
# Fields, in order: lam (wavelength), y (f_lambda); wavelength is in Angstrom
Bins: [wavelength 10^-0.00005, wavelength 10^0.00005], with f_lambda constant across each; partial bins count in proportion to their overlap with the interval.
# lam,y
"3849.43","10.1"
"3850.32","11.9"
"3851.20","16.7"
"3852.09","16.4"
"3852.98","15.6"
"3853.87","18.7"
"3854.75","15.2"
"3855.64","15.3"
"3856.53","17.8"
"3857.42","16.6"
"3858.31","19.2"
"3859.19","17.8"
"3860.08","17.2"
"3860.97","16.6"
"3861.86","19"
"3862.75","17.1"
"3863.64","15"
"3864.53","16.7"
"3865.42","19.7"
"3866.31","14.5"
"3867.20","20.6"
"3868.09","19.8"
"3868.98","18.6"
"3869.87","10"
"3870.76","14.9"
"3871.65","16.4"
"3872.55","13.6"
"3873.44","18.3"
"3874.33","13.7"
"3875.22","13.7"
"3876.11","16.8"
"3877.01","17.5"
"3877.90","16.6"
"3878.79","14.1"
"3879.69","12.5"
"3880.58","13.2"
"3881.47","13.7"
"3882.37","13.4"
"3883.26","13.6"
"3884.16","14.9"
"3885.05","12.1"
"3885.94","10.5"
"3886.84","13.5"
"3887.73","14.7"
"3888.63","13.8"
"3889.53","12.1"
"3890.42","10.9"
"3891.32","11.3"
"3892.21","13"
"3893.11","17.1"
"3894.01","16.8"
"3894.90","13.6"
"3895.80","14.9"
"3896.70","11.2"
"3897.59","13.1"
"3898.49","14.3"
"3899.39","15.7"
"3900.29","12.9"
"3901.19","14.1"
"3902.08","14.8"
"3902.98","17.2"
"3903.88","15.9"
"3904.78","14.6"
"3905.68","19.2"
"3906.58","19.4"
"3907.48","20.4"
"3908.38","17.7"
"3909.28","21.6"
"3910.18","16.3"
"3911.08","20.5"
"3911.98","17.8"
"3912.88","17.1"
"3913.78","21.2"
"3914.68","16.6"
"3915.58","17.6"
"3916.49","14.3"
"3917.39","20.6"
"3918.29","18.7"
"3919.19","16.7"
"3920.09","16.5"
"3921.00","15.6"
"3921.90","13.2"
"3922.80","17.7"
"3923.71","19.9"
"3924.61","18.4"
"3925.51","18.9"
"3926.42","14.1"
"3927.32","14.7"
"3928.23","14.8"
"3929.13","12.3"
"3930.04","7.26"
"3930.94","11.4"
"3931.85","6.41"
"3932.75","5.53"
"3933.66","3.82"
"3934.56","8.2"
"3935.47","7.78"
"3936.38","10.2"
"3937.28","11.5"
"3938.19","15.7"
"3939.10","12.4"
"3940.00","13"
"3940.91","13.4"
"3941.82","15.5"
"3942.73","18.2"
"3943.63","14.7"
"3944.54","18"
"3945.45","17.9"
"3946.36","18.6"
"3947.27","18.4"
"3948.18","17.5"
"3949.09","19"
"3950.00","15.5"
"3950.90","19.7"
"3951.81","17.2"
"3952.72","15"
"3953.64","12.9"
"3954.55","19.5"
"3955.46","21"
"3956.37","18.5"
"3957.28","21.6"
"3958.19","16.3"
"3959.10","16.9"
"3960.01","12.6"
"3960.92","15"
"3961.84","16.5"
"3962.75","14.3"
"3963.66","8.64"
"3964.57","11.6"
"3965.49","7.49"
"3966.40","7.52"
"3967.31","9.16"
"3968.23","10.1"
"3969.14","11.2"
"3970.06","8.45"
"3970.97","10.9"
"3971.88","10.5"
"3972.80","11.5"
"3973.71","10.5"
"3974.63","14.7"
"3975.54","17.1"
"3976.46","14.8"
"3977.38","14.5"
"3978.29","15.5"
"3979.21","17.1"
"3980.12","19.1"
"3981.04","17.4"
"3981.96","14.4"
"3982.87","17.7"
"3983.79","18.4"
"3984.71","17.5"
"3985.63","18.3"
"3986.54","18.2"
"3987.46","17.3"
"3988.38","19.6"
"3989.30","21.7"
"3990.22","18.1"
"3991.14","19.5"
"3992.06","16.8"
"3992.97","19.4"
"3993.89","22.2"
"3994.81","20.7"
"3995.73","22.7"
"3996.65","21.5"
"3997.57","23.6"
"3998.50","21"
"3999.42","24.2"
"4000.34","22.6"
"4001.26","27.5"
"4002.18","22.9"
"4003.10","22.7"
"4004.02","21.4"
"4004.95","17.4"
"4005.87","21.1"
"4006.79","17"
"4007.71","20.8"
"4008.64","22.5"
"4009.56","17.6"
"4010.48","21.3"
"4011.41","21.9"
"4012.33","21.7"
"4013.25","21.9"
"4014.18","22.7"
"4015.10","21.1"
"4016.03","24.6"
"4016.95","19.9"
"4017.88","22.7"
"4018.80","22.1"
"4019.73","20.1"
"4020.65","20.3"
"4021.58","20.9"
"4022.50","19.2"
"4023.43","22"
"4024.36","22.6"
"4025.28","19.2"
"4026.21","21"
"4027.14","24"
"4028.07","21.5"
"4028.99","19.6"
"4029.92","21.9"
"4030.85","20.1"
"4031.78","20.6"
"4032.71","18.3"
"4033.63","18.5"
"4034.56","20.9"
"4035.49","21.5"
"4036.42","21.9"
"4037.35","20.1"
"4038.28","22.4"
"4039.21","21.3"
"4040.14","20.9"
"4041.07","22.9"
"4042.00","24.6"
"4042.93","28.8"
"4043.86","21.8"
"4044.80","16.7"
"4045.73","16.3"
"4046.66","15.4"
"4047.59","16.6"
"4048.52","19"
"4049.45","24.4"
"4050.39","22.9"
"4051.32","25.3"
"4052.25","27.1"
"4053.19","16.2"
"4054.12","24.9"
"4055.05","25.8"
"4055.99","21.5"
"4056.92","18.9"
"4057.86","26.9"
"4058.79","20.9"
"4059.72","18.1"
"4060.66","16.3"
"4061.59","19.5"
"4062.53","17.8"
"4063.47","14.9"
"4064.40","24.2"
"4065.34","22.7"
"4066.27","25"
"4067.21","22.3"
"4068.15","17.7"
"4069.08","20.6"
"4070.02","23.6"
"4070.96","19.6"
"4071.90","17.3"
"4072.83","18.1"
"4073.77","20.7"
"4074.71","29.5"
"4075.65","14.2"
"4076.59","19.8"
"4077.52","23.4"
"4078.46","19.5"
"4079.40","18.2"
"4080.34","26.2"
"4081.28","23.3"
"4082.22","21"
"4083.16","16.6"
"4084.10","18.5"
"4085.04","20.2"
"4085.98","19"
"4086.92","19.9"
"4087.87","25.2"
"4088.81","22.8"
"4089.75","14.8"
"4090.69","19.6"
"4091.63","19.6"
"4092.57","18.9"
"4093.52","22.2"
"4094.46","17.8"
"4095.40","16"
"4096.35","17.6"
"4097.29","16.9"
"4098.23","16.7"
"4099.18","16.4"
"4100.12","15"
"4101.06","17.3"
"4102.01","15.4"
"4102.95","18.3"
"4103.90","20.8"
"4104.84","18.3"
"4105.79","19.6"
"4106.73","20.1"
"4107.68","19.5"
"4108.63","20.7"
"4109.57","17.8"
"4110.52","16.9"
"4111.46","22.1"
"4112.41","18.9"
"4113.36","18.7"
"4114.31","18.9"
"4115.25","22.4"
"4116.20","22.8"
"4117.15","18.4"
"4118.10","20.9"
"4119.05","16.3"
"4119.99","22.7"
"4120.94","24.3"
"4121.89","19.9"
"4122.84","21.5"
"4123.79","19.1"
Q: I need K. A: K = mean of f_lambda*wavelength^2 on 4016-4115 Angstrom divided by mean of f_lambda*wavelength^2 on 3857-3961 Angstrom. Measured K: 1.42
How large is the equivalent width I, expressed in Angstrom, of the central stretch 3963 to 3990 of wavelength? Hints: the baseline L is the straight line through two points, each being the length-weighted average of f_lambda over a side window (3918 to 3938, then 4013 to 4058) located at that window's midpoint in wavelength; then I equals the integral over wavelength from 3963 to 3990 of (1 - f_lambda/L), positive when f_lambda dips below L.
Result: 4.2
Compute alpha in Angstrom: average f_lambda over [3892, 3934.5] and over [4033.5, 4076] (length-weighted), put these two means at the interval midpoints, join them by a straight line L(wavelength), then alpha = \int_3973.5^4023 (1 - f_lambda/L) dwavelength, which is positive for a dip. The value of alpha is -2.6 Angstrom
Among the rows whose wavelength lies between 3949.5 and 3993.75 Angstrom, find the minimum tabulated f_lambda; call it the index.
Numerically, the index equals 7.49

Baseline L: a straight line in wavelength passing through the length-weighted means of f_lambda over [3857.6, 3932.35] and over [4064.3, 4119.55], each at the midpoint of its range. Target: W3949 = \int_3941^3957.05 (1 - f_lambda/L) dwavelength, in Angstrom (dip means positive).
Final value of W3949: -0.7 Angstrom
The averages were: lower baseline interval 15.6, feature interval 17.4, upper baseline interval 19.7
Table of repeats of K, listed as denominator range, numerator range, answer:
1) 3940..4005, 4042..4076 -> 1.30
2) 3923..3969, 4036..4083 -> 1.59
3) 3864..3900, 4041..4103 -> 1.52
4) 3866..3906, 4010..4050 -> 1.55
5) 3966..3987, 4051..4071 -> 1.57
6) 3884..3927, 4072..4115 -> 1.34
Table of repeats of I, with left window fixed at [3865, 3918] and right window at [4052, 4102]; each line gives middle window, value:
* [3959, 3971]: 4.2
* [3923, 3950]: 4.7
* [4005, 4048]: -4.7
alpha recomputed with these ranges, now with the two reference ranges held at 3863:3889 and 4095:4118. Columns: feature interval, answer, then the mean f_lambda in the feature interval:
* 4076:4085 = -1.2 Angstrom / 20.6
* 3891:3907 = 0.5 Angstrom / 15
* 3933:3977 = 6.3 Angstrom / 13.9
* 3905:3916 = -2.2 Angstrom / 18.7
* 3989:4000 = -2.7 Angstrom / 21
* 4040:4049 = -1.3 Angstrom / 20.3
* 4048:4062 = -3.2 Angstrom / 21.8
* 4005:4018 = -3.0 Angstrom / 21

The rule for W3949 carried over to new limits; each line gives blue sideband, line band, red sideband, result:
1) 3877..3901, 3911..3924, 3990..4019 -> -1.6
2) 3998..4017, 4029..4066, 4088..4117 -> -1.0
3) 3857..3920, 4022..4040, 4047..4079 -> -0.7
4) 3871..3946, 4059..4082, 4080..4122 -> -2.3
